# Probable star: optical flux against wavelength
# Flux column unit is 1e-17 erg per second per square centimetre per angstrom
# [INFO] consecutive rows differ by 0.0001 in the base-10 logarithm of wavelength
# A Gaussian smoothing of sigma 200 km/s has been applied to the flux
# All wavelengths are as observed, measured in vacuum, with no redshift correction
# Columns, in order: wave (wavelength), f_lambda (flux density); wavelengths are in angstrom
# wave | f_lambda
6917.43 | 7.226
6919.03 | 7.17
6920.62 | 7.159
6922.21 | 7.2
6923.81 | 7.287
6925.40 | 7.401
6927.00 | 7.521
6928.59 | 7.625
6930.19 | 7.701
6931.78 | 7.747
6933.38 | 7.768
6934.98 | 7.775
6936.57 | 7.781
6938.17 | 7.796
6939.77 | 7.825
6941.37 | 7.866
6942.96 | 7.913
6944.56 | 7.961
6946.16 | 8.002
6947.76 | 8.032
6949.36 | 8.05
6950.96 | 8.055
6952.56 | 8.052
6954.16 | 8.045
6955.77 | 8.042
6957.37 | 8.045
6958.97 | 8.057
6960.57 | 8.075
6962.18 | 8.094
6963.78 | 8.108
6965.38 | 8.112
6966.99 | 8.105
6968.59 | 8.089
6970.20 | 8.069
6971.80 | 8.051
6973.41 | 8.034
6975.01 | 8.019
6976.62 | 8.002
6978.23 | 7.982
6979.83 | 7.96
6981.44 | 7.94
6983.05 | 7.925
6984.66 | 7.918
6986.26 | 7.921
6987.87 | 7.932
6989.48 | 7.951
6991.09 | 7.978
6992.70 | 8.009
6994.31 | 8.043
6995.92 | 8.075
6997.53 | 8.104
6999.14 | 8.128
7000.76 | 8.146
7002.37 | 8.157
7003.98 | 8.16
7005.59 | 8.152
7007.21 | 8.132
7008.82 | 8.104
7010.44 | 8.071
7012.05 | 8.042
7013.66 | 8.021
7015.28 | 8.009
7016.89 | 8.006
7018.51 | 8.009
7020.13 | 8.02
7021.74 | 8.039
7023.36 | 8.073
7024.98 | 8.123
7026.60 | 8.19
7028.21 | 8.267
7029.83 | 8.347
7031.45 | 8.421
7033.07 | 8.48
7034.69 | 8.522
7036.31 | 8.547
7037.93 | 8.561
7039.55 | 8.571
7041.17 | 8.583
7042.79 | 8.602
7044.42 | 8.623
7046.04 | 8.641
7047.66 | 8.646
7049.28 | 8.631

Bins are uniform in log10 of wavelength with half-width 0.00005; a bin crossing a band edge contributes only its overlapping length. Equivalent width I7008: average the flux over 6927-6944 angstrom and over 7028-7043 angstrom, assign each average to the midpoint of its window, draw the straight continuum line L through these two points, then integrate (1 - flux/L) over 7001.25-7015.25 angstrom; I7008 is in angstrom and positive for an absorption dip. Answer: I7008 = 0.3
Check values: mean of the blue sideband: 7.77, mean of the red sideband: 8.49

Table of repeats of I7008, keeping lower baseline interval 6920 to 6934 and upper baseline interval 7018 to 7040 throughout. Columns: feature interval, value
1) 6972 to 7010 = -0.2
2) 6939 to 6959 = -0.9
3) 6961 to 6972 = -0.4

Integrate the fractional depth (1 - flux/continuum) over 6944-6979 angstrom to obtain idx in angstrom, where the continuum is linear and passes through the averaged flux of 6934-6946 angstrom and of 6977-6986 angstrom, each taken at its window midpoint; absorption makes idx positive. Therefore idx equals -0.6 angstrom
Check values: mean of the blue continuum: 7.85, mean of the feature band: 8.05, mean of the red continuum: 7.95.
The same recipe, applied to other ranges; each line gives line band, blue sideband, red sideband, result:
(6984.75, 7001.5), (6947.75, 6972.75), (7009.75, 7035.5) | 0.2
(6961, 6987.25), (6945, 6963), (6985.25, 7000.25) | 0.0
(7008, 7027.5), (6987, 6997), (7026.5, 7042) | 0.5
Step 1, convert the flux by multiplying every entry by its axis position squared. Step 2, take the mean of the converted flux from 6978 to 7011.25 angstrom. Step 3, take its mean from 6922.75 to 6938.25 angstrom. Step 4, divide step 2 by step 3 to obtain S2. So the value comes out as 1.1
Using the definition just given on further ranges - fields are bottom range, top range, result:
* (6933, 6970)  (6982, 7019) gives 1.02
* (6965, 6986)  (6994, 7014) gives 1.02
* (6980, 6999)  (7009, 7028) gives 1.02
